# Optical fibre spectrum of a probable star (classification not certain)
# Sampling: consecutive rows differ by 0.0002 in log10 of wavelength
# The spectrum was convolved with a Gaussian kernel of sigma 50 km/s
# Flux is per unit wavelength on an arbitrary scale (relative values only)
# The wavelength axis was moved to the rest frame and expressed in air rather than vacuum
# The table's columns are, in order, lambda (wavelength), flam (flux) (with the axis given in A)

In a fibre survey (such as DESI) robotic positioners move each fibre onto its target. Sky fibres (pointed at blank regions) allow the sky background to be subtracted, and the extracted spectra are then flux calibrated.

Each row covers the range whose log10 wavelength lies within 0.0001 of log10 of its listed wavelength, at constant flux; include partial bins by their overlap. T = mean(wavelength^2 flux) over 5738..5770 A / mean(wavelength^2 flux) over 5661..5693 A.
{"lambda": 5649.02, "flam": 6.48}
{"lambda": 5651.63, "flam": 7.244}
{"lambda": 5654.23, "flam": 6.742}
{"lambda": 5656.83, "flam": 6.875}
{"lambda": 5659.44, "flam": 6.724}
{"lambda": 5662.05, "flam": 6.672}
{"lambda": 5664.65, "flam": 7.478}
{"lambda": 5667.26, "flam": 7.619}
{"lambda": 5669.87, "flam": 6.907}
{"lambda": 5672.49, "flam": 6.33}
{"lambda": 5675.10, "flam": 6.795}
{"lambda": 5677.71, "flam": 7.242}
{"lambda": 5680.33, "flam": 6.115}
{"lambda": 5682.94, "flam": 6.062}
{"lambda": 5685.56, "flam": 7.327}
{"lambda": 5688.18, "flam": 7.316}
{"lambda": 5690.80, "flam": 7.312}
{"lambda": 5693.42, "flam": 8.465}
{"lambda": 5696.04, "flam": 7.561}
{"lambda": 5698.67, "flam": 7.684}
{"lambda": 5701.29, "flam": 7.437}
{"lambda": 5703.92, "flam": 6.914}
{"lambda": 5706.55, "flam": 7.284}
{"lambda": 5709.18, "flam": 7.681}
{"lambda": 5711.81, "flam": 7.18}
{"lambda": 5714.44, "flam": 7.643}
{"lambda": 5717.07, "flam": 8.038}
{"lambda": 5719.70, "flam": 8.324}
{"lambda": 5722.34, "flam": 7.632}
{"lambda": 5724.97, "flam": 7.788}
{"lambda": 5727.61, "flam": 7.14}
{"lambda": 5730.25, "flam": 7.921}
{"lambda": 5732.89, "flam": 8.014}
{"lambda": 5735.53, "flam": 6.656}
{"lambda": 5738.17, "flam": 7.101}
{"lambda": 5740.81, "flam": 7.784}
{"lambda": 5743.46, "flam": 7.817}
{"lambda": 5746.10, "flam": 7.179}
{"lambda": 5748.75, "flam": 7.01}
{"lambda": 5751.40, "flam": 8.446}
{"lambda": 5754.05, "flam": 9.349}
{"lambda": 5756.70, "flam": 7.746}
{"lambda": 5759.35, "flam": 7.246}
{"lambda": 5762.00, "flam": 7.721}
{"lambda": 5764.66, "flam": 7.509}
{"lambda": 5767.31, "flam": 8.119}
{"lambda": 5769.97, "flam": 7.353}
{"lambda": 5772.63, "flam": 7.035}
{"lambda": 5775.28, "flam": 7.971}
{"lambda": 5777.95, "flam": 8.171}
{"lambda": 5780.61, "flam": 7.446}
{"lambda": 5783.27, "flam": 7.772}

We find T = 1.14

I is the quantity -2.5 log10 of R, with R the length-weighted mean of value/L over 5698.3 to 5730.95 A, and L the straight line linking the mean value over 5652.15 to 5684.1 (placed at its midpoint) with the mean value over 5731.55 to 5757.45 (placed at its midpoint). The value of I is -0.03 mag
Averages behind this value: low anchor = 6.81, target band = 7.58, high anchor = 7.71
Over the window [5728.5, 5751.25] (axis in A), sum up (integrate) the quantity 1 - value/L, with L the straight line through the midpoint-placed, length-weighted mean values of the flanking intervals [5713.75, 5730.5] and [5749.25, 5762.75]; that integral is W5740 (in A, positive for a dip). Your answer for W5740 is 1.3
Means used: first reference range 7.78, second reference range 8.05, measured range 7.48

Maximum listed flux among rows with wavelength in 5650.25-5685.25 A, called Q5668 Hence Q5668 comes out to 7.619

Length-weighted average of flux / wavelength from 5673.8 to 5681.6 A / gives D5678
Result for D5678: 6.72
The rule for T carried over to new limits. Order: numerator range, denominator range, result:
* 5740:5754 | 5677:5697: 1.11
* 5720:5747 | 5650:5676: 1.11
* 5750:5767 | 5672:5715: 1.14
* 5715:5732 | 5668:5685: 1.19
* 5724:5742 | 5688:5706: 1.01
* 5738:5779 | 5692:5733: 1.03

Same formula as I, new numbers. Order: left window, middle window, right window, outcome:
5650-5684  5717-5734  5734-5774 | -0.07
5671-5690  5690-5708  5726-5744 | -0.08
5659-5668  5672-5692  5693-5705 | 0.08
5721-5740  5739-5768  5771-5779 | -0.03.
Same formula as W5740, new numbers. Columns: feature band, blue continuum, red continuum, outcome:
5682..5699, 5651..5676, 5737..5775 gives -0.6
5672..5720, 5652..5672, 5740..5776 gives -0.3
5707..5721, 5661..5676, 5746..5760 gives -0.5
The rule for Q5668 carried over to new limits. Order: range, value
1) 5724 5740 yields 8.014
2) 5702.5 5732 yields 8.324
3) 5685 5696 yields 8.465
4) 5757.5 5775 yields 8.119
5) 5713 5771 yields 9.349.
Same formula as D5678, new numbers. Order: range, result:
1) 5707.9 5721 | 7.78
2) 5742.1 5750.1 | 7.34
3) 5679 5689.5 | 6.71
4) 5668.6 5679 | 6.82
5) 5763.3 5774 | 7.51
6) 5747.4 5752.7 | 7.71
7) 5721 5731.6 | 7.62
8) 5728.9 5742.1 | 7.5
